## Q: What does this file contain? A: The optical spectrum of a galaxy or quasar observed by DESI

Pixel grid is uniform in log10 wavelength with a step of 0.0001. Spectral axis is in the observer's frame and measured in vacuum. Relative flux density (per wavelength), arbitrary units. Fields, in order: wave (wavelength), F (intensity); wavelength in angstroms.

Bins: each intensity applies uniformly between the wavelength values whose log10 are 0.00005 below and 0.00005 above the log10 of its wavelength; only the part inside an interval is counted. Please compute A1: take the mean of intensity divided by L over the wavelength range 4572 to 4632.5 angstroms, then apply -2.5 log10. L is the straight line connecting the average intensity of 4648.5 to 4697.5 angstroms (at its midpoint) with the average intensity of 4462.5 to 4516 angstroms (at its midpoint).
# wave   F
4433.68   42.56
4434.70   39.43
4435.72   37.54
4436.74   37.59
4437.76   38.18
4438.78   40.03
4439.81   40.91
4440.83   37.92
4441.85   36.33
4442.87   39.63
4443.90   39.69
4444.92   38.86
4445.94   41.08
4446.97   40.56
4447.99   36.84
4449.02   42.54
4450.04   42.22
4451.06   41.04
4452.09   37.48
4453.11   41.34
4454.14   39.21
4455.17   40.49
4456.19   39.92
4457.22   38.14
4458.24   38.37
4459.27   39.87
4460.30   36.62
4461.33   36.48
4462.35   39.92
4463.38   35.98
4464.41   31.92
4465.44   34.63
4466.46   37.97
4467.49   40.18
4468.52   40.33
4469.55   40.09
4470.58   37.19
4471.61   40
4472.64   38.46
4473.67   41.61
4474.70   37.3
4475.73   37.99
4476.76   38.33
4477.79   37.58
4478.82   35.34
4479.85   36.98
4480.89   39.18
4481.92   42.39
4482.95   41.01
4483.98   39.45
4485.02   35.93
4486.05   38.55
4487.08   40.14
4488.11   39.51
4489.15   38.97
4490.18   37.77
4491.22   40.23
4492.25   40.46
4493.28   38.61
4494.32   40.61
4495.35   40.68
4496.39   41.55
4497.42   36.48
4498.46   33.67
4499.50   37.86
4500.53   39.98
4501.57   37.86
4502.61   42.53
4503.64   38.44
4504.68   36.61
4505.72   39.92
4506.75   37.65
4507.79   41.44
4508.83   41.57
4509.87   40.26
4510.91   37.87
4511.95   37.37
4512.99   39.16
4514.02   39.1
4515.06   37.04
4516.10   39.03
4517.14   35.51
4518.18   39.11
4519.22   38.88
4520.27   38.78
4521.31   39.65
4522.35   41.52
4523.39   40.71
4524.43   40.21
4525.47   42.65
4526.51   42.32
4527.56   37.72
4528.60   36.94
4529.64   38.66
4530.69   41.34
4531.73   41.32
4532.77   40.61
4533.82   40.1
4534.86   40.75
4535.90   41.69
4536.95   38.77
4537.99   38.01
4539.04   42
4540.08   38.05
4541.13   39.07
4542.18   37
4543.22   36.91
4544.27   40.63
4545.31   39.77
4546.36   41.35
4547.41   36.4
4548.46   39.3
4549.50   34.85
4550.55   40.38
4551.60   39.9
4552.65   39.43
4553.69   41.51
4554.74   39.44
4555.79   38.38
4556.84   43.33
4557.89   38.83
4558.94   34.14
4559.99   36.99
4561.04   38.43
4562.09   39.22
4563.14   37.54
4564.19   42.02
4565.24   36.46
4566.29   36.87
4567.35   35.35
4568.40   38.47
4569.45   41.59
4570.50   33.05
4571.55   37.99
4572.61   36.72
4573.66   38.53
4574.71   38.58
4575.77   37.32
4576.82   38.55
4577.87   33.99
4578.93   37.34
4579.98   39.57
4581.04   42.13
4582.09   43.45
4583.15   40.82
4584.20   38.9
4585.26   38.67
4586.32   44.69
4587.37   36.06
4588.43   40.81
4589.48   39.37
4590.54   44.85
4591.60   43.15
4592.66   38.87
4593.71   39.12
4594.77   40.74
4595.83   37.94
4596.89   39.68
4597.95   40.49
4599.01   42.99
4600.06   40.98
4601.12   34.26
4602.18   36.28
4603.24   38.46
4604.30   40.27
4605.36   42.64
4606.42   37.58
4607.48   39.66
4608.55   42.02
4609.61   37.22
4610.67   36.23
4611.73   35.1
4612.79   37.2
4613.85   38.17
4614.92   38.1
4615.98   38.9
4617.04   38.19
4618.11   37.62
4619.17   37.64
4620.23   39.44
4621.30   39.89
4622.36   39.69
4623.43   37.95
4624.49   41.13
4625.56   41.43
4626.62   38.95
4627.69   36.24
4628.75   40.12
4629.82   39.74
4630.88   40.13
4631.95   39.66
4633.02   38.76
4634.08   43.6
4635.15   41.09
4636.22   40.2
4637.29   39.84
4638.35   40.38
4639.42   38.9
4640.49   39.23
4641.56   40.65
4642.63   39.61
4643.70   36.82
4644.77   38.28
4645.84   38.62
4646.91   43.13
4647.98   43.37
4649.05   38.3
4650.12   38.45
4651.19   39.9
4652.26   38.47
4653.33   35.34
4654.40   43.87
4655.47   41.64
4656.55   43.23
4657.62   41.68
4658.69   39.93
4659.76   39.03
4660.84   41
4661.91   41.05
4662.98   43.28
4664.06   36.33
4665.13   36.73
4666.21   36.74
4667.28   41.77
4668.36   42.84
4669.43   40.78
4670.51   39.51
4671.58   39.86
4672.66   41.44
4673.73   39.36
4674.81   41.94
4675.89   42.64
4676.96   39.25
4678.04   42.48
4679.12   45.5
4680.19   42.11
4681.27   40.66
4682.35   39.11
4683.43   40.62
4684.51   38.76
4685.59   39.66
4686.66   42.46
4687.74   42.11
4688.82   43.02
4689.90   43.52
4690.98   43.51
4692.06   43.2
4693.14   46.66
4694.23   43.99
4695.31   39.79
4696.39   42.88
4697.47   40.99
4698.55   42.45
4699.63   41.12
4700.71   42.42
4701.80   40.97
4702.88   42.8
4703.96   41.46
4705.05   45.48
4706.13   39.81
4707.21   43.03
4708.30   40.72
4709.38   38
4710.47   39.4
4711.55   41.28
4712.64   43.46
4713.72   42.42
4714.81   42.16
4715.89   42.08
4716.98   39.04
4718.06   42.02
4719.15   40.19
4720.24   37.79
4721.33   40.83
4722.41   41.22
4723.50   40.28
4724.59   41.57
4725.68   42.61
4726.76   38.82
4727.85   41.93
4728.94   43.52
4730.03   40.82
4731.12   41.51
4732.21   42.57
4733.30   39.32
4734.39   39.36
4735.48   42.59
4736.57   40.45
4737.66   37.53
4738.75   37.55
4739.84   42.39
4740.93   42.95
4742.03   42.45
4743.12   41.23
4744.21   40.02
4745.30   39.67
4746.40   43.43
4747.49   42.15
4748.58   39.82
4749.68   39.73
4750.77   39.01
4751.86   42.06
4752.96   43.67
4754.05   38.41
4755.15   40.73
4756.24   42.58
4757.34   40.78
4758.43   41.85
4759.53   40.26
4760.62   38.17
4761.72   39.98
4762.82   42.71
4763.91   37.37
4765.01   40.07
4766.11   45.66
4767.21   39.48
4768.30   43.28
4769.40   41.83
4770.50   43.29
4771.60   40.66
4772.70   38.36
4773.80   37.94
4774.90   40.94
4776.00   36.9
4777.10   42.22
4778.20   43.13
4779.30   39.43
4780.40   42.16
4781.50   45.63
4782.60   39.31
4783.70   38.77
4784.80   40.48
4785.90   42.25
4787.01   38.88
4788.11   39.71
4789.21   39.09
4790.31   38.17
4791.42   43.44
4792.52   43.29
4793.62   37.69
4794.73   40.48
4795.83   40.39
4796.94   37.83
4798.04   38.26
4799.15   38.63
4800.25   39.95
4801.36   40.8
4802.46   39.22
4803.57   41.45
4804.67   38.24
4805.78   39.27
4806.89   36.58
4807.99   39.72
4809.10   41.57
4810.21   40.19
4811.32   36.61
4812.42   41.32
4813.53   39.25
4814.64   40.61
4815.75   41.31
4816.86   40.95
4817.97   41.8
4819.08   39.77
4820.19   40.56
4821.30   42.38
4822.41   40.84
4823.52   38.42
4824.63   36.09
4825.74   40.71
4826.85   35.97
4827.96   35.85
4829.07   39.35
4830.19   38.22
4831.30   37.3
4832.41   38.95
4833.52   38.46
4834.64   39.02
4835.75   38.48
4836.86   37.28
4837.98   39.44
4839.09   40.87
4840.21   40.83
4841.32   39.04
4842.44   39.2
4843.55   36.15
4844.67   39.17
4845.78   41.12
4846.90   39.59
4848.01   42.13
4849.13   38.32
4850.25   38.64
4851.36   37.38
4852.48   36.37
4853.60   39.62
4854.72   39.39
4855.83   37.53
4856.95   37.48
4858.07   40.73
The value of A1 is 0.025 mag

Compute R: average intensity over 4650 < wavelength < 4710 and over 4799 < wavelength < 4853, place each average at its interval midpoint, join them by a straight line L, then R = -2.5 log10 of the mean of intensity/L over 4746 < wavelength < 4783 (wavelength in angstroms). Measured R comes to -0.02 mag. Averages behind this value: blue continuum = 41.2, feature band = 41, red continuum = 39.3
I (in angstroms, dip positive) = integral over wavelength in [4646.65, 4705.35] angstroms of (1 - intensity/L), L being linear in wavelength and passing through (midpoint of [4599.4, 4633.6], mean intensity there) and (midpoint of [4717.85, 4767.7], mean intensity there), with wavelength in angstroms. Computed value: -2.2 angstroms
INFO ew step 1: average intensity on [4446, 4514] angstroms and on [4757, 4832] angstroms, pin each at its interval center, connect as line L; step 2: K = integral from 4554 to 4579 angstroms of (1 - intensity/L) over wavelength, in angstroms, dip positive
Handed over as 0.8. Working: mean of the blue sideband 38.9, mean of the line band 37.9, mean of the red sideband 40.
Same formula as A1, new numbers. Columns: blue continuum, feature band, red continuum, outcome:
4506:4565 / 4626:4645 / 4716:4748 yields 0.01 mag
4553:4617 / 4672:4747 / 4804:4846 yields -0.06 mag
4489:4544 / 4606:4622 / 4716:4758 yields 0.05 mag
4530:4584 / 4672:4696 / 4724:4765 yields -0.04 mag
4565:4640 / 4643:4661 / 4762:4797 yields -0.01 mag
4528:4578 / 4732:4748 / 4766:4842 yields -0.03 mag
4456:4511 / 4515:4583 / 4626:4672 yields 0.01 mag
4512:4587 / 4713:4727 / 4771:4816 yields -0.03 mag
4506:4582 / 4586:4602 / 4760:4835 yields -0.03 mag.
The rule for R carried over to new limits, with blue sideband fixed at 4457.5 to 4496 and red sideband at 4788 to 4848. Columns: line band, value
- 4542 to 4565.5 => 0.00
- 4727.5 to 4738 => -0.05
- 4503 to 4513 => -0.01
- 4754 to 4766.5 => -0.04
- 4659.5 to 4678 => -0.03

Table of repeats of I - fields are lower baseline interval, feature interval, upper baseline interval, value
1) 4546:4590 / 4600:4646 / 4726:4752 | 0.48 angstroms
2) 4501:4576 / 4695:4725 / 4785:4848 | -1.51 angstroms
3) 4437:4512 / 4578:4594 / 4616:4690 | -0.27 angstroms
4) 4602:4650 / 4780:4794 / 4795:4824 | -0.32 angstroms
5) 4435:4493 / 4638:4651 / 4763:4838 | -0.08 angstroms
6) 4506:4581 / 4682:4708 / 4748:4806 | -1.42 angstroms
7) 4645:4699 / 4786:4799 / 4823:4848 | -0.16 angstroms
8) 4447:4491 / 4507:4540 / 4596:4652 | -0.61 angstroms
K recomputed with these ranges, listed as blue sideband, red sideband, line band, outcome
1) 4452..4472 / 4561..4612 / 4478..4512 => -0.4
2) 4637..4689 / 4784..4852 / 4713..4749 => -0.9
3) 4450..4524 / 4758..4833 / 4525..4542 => -0.4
